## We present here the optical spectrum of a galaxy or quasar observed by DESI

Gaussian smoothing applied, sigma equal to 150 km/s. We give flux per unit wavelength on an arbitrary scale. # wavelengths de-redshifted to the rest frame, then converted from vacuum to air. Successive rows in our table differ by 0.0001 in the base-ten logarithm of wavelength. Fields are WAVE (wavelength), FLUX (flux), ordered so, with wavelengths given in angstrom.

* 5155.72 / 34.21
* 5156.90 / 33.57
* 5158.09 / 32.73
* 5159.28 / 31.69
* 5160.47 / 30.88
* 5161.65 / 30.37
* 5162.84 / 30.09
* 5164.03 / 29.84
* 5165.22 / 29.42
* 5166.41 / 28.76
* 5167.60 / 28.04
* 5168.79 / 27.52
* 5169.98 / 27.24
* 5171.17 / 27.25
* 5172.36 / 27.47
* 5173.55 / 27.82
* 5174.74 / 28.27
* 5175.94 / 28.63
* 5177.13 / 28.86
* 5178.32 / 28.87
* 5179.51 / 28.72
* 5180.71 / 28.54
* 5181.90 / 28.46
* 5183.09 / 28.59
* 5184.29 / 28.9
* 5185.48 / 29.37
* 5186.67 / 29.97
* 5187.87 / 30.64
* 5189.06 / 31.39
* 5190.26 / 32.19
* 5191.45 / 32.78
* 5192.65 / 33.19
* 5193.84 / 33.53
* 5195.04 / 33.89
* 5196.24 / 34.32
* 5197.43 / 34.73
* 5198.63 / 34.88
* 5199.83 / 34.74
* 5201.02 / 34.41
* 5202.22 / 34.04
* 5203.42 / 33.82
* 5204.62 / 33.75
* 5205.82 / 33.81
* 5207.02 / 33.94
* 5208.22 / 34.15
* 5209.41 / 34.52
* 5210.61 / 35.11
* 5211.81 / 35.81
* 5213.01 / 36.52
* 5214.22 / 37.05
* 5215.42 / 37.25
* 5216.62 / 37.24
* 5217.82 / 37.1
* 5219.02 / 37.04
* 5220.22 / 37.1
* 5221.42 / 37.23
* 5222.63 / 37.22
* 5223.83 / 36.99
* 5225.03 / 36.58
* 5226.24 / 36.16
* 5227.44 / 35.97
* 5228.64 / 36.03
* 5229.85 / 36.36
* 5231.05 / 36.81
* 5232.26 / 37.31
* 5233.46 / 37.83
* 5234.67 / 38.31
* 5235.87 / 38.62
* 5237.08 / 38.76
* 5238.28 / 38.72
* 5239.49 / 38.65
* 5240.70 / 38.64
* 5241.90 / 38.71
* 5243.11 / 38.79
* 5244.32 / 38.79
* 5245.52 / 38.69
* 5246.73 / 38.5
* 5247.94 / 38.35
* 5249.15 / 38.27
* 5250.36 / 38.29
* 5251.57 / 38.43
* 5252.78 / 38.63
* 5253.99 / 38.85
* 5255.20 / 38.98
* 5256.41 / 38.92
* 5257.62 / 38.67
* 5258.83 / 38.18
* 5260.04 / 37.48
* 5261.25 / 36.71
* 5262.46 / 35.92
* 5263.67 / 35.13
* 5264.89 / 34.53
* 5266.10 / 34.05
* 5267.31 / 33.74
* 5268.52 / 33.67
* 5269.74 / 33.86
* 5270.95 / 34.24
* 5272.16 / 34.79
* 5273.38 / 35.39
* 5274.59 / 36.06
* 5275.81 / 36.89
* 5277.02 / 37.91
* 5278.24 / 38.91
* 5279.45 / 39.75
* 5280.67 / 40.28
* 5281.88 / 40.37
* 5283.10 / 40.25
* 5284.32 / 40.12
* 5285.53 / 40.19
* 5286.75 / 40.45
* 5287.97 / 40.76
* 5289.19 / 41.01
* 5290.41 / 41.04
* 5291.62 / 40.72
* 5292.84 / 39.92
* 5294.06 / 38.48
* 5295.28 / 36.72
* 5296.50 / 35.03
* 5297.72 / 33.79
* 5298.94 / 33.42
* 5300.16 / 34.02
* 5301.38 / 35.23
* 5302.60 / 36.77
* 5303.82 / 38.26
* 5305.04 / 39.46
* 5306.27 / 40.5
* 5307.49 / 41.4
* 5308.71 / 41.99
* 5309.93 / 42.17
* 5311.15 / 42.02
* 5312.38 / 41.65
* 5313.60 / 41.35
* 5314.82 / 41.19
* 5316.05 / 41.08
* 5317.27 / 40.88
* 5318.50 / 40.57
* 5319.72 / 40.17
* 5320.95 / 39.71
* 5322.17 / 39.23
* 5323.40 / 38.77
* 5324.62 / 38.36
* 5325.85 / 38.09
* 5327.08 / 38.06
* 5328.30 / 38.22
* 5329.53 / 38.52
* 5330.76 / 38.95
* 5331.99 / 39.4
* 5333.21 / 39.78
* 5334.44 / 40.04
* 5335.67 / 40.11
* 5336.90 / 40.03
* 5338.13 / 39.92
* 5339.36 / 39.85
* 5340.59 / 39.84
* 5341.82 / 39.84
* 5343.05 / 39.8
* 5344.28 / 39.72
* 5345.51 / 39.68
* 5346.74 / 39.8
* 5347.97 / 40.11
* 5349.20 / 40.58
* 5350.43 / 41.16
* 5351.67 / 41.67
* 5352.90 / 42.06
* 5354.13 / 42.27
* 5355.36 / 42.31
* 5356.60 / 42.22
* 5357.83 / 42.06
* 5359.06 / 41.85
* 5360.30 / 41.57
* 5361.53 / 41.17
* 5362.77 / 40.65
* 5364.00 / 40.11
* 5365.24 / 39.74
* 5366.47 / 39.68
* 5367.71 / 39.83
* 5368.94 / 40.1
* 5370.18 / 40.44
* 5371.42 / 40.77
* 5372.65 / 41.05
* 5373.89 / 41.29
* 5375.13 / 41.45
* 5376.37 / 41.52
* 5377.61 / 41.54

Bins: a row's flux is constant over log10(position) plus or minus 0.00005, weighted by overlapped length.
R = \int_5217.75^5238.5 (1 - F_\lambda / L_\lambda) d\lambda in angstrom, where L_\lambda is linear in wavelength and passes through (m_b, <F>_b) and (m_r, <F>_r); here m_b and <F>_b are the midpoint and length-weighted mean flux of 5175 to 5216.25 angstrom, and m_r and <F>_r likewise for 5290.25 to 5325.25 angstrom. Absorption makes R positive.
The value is -1.6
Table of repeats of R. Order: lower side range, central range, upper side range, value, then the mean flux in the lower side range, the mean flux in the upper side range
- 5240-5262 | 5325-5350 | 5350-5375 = 0.6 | 38.4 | 41.1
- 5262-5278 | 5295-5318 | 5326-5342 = -0.8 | 35.2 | 39.4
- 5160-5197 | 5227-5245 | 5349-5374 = -2.5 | 29.8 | 41.1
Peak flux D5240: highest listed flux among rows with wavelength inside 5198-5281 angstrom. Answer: 40.28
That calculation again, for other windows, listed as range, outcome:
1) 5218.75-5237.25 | 38.76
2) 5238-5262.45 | 38.98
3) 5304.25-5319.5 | 42.17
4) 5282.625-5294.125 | 41.04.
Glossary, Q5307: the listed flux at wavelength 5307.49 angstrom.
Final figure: 41.4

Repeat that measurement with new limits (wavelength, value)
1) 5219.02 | 37.04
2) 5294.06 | 38.48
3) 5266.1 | 34.05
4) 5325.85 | 38.09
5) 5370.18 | 40.44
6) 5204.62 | 33.75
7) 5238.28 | 38.72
